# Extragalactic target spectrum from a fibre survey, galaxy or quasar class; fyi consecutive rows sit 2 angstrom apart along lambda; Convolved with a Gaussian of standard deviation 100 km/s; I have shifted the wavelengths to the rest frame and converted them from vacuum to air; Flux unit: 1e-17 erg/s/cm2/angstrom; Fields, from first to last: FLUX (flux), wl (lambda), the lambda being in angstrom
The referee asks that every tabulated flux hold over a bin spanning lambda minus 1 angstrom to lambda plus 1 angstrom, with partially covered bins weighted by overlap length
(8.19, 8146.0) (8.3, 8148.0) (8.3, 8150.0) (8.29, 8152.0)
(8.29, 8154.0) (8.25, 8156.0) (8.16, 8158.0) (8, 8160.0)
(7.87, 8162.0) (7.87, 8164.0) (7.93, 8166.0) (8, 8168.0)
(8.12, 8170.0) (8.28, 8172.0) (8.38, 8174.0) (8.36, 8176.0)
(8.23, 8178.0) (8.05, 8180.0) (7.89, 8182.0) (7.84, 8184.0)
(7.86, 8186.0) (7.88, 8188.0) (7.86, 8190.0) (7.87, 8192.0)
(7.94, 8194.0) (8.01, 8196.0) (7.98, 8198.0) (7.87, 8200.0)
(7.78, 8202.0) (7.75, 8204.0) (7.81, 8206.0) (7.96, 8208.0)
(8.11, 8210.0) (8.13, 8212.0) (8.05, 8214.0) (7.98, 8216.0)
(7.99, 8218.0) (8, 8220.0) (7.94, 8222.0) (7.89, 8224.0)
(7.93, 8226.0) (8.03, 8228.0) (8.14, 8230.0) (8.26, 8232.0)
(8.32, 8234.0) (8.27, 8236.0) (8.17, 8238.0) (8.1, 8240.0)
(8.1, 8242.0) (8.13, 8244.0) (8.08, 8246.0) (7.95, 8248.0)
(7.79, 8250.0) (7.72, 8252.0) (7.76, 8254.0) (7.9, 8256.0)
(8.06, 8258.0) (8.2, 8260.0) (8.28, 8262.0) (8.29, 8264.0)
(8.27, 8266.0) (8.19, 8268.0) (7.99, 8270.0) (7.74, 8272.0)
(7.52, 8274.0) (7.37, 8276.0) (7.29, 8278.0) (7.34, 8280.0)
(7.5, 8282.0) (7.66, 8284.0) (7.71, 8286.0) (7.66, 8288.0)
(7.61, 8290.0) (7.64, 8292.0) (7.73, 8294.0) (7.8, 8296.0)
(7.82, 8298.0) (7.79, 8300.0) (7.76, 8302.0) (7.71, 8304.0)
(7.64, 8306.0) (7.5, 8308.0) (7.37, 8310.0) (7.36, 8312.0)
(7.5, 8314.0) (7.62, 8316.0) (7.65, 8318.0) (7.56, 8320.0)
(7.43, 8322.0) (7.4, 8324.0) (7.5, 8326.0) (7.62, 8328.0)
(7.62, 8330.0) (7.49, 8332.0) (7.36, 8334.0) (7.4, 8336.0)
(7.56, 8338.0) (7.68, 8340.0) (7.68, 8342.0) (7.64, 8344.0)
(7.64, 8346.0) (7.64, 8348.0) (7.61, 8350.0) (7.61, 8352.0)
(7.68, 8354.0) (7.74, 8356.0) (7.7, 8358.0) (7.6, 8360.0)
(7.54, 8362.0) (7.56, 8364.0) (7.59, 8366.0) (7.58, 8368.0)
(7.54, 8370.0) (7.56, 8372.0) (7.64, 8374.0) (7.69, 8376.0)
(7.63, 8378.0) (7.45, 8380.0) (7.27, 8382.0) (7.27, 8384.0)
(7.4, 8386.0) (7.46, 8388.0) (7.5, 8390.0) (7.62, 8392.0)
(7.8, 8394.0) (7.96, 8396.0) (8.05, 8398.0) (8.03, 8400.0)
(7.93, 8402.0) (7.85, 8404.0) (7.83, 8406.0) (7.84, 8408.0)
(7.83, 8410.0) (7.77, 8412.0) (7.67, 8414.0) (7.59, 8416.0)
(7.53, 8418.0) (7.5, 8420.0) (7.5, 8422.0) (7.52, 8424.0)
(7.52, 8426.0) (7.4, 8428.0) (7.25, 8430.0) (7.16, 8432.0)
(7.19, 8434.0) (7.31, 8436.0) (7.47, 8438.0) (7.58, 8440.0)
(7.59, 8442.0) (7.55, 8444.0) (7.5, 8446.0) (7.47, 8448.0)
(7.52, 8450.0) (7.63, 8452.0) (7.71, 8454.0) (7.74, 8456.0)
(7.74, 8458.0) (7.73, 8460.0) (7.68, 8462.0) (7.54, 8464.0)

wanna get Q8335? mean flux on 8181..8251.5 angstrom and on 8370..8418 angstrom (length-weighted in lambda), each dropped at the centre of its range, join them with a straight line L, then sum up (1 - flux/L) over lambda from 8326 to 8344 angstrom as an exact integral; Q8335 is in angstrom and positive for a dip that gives 0.5 angstrom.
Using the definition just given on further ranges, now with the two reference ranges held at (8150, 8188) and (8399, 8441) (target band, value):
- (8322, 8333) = 0.4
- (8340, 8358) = 0.2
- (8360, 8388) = 0.6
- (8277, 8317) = 1.2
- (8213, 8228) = 0.0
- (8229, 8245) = -0.5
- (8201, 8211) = 0.2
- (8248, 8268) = -0.3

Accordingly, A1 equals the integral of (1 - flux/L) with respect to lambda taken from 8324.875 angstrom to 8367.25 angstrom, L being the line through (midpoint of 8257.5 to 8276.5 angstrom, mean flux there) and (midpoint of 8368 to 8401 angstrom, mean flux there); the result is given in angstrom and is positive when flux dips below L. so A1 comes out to 0.8 angstrom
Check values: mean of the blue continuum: 8.01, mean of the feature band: 7.59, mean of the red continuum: 7.62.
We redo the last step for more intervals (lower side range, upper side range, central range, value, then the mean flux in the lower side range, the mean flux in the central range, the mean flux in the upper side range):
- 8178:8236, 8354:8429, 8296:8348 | 1.2 angstrom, 7.98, 7.58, 7.63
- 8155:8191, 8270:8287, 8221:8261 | -1.6 angstrom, 8.05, 8.04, 7.54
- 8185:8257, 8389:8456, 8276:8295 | 0.7 angstrom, 7.98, 7.56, 7.61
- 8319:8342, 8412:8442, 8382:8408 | -0.8 angstrom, 7.52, 7.71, 7.46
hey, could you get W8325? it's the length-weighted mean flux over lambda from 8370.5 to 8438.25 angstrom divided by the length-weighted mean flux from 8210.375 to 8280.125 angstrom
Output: 1.0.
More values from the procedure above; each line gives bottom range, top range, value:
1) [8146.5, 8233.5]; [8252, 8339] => 0.96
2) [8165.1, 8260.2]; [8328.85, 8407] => 0.95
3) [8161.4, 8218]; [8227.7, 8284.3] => 0.99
